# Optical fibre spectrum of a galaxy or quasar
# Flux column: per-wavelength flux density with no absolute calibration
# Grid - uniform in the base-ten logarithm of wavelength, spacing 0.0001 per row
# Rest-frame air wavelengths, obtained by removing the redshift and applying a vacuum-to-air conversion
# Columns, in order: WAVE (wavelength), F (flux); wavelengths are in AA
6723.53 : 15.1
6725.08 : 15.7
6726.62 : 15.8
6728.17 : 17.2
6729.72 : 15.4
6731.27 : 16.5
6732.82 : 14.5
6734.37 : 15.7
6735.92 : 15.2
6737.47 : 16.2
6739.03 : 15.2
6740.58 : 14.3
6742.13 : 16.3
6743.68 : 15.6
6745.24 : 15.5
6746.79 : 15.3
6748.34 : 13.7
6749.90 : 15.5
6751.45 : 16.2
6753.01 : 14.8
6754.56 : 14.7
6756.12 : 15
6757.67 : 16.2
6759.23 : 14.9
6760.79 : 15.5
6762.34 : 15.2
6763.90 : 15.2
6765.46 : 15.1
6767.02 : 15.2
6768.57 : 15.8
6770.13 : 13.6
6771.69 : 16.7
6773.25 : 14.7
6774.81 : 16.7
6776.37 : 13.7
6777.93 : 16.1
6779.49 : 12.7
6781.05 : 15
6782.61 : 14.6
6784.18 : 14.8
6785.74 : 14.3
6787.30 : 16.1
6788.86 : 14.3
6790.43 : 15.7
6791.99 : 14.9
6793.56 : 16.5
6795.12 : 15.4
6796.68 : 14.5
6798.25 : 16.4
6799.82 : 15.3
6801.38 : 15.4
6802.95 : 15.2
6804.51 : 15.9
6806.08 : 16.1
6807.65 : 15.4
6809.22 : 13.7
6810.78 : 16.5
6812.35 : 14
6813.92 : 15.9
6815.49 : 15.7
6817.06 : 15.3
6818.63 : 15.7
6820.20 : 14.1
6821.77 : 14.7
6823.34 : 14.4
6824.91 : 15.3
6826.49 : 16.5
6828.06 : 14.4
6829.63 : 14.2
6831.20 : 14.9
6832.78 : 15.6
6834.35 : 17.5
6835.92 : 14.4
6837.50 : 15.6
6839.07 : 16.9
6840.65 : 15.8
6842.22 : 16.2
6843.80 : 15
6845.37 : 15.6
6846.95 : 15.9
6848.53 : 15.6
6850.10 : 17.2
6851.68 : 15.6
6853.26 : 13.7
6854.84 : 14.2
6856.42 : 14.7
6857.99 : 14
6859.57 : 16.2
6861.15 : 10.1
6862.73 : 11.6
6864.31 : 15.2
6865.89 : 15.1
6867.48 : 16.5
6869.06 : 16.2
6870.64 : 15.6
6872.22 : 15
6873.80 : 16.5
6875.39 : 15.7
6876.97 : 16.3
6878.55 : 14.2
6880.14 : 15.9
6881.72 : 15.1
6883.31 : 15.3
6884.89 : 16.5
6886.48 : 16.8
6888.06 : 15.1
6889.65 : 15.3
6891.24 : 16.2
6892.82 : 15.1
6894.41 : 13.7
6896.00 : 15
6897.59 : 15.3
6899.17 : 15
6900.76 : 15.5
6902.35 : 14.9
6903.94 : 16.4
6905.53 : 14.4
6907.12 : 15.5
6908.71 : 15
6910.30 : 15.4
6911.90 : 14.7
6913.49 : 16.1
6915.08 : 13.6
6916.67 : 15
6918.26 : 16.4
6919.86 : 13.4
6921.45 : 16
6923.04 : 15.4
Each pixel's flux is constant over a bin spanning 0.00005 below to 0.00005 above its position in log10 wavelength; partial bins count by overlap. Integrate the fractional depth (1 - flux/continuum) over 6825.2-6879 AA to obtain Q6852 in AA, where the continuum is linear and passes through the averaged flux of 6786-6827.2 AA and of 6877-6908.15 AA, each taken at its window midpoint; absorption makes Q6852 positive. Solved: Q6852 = 0.37 AA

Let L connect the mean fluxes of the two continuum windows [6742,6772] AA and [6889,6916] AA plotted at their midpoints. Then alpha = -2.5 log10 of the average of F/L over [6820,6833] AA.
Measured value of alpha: 0.02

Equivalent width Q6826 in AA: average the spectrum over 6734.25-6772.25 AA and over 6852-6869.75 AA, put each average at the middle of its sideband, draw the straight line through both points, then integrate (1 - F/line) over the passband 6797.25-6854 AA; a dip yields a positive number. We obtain -3.0 AA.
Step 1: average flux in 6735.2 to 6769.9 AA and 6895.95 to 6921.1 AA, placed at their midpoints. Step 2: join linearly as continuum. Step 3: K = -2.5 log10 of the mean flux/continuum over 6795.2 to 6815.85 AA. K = -0.01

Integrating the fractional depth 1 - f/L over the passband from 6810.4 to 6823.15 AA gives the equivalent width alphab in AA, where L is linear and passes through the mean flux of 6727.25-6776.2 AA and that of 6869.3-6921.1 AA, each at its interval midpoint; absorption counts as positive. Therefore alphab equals 0.17 AA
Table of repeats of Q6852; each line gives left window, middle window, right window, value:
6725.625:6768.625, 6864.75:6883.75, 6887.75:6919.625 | -0.52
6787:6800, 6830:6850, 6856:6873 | -1.22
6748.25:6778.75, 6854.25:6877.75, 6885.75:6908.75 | 0.64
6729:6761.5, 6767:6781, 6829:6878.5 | 0.27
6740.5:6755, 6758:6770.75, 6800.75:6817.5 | 0.13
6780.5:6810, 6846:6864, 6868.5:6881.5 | 1.25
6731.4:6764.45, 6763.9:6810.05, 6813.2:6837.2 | 0.30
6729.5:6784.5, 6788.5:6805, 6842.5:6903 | -0.26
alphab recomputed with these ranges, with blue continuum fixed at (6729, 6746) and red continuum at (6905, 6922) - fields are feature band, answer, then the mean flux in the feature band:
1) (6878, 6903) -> -0.36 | 15.3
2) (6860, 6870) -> 0.62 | 14.2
